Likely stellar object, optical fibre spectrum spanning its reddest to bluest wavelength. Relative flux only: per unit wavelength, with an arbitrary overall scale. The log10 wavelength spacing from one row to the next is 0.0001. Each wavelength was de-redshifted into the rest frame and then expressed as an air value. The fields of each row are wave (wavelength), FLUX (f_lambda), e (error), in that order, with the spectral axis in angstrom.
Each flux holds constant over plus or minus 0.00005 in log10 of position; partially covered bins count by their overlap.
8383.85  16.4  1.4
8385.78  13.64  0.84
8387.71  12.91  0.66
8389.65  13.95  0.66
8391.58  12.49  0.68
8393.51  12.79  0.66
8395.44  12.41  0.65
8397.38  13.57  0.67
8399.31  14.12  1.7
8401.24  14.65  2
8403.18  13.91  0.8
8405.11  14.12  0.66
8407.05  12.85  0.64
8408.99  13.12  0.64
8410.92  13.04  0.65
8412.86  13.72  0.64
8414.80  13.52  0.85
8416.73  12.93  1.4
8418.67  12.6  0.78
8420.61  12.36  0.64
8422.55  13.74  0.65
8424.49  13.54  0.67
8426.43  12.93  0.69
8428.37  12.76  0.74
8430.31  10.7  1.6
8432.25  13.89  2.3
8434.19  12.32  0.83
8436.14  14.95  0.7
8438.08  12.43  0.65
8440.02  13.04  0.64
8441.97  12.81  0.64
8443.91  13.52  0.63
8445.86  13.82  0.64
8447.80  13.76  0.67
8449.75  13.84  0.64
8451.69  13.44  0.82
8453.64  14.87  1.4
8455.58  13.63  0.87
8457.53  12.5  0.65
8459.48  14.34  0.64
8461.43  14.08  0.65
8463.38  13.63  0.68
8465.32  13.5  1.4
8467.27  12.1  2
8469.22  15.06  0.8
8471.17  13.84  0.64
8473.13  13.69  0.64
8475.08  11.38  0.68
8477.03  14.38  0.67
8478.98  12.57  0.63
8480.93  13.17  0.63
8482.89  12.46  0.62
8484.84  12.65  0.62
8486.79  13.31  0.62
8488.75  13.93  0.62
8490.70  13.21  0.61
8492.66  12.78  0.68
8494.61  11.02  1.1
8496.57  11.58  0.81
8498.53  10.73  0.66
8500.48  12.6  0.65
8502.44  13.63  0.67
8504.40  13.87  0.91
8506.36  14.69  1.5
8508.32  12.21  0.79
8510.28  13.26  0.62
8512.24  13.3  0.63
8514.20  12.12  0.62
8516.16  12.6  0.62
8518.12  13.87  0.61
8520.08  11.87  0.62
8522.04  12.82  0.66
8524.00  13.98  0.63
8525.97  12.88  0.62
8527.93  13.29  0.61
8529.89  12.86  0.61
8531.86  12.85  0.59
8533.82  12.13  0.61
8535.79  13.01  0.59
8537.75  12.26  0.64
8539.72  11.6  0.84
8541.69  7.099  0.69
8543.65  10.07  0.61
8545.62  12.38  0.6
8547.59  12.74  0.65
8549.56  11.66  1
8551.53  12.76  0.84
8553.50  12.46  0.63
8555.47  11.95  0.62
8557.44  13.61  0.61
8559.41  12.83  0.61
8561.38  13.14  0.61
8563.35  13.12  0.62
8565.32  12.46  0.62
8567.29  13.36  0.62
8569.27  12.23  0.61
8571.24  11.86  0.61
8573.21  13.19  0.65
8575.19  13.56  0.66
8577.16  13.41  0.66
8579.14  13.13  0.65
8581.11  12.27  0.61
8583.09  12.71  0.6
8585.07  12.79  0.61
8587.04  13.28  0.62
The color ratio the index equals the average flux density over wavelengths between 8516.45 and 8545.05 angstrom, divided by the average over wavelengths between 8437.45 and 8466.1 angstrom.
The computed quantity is 0.90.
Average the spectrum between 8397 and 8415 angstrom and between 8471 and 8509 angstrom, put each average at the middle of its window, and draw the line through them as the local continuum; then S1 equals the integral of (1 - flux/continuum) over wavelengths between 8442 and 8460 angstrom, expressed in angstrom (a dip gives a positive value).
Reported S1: -0.6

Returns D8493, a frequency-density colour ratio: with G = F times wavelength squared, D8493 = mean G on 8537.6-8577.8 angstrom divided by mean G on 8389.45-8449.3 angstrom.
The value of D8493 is 1.0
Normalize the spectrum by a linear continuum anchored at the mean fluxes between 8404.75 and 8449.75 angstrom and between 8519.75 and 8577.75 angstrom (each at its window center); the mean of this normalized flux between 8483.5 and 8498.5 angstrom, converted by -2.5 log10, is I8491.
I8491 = 0.023 mag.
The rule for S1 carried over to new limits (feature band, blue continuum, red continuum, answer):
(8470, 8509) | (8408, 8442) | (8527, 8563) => -1.0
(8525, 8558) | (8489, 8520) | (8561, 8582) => 1.9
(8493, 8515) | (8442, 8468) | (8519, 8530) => 0.9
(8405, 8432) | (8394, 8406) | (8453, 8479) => 1.4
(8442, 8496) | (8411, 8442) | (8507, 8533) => -1.4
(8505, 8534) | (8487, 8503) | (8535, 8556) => -2.3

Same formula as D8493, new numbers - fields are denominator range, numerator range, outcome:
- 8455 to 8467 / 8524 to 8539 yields 0.96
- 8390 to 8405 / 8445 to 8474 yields 1.03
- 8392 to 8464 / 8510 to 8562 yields 0.95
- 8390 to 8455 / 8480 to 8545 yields 0.96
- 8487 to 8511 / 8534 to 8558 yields 0.93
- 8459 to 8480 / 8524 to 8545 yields 0.90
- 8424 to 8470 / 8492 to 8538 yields 0.97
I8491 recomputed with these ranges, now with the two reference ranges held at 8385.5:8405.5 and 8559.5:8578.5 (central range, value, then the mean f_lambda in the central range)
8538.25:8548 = 0.21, 10.7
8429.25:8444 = 0.04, 12.9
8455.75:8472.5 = -0.03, 13.6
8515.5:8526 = 0.00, 13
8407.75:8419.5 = 0.02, 13.2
